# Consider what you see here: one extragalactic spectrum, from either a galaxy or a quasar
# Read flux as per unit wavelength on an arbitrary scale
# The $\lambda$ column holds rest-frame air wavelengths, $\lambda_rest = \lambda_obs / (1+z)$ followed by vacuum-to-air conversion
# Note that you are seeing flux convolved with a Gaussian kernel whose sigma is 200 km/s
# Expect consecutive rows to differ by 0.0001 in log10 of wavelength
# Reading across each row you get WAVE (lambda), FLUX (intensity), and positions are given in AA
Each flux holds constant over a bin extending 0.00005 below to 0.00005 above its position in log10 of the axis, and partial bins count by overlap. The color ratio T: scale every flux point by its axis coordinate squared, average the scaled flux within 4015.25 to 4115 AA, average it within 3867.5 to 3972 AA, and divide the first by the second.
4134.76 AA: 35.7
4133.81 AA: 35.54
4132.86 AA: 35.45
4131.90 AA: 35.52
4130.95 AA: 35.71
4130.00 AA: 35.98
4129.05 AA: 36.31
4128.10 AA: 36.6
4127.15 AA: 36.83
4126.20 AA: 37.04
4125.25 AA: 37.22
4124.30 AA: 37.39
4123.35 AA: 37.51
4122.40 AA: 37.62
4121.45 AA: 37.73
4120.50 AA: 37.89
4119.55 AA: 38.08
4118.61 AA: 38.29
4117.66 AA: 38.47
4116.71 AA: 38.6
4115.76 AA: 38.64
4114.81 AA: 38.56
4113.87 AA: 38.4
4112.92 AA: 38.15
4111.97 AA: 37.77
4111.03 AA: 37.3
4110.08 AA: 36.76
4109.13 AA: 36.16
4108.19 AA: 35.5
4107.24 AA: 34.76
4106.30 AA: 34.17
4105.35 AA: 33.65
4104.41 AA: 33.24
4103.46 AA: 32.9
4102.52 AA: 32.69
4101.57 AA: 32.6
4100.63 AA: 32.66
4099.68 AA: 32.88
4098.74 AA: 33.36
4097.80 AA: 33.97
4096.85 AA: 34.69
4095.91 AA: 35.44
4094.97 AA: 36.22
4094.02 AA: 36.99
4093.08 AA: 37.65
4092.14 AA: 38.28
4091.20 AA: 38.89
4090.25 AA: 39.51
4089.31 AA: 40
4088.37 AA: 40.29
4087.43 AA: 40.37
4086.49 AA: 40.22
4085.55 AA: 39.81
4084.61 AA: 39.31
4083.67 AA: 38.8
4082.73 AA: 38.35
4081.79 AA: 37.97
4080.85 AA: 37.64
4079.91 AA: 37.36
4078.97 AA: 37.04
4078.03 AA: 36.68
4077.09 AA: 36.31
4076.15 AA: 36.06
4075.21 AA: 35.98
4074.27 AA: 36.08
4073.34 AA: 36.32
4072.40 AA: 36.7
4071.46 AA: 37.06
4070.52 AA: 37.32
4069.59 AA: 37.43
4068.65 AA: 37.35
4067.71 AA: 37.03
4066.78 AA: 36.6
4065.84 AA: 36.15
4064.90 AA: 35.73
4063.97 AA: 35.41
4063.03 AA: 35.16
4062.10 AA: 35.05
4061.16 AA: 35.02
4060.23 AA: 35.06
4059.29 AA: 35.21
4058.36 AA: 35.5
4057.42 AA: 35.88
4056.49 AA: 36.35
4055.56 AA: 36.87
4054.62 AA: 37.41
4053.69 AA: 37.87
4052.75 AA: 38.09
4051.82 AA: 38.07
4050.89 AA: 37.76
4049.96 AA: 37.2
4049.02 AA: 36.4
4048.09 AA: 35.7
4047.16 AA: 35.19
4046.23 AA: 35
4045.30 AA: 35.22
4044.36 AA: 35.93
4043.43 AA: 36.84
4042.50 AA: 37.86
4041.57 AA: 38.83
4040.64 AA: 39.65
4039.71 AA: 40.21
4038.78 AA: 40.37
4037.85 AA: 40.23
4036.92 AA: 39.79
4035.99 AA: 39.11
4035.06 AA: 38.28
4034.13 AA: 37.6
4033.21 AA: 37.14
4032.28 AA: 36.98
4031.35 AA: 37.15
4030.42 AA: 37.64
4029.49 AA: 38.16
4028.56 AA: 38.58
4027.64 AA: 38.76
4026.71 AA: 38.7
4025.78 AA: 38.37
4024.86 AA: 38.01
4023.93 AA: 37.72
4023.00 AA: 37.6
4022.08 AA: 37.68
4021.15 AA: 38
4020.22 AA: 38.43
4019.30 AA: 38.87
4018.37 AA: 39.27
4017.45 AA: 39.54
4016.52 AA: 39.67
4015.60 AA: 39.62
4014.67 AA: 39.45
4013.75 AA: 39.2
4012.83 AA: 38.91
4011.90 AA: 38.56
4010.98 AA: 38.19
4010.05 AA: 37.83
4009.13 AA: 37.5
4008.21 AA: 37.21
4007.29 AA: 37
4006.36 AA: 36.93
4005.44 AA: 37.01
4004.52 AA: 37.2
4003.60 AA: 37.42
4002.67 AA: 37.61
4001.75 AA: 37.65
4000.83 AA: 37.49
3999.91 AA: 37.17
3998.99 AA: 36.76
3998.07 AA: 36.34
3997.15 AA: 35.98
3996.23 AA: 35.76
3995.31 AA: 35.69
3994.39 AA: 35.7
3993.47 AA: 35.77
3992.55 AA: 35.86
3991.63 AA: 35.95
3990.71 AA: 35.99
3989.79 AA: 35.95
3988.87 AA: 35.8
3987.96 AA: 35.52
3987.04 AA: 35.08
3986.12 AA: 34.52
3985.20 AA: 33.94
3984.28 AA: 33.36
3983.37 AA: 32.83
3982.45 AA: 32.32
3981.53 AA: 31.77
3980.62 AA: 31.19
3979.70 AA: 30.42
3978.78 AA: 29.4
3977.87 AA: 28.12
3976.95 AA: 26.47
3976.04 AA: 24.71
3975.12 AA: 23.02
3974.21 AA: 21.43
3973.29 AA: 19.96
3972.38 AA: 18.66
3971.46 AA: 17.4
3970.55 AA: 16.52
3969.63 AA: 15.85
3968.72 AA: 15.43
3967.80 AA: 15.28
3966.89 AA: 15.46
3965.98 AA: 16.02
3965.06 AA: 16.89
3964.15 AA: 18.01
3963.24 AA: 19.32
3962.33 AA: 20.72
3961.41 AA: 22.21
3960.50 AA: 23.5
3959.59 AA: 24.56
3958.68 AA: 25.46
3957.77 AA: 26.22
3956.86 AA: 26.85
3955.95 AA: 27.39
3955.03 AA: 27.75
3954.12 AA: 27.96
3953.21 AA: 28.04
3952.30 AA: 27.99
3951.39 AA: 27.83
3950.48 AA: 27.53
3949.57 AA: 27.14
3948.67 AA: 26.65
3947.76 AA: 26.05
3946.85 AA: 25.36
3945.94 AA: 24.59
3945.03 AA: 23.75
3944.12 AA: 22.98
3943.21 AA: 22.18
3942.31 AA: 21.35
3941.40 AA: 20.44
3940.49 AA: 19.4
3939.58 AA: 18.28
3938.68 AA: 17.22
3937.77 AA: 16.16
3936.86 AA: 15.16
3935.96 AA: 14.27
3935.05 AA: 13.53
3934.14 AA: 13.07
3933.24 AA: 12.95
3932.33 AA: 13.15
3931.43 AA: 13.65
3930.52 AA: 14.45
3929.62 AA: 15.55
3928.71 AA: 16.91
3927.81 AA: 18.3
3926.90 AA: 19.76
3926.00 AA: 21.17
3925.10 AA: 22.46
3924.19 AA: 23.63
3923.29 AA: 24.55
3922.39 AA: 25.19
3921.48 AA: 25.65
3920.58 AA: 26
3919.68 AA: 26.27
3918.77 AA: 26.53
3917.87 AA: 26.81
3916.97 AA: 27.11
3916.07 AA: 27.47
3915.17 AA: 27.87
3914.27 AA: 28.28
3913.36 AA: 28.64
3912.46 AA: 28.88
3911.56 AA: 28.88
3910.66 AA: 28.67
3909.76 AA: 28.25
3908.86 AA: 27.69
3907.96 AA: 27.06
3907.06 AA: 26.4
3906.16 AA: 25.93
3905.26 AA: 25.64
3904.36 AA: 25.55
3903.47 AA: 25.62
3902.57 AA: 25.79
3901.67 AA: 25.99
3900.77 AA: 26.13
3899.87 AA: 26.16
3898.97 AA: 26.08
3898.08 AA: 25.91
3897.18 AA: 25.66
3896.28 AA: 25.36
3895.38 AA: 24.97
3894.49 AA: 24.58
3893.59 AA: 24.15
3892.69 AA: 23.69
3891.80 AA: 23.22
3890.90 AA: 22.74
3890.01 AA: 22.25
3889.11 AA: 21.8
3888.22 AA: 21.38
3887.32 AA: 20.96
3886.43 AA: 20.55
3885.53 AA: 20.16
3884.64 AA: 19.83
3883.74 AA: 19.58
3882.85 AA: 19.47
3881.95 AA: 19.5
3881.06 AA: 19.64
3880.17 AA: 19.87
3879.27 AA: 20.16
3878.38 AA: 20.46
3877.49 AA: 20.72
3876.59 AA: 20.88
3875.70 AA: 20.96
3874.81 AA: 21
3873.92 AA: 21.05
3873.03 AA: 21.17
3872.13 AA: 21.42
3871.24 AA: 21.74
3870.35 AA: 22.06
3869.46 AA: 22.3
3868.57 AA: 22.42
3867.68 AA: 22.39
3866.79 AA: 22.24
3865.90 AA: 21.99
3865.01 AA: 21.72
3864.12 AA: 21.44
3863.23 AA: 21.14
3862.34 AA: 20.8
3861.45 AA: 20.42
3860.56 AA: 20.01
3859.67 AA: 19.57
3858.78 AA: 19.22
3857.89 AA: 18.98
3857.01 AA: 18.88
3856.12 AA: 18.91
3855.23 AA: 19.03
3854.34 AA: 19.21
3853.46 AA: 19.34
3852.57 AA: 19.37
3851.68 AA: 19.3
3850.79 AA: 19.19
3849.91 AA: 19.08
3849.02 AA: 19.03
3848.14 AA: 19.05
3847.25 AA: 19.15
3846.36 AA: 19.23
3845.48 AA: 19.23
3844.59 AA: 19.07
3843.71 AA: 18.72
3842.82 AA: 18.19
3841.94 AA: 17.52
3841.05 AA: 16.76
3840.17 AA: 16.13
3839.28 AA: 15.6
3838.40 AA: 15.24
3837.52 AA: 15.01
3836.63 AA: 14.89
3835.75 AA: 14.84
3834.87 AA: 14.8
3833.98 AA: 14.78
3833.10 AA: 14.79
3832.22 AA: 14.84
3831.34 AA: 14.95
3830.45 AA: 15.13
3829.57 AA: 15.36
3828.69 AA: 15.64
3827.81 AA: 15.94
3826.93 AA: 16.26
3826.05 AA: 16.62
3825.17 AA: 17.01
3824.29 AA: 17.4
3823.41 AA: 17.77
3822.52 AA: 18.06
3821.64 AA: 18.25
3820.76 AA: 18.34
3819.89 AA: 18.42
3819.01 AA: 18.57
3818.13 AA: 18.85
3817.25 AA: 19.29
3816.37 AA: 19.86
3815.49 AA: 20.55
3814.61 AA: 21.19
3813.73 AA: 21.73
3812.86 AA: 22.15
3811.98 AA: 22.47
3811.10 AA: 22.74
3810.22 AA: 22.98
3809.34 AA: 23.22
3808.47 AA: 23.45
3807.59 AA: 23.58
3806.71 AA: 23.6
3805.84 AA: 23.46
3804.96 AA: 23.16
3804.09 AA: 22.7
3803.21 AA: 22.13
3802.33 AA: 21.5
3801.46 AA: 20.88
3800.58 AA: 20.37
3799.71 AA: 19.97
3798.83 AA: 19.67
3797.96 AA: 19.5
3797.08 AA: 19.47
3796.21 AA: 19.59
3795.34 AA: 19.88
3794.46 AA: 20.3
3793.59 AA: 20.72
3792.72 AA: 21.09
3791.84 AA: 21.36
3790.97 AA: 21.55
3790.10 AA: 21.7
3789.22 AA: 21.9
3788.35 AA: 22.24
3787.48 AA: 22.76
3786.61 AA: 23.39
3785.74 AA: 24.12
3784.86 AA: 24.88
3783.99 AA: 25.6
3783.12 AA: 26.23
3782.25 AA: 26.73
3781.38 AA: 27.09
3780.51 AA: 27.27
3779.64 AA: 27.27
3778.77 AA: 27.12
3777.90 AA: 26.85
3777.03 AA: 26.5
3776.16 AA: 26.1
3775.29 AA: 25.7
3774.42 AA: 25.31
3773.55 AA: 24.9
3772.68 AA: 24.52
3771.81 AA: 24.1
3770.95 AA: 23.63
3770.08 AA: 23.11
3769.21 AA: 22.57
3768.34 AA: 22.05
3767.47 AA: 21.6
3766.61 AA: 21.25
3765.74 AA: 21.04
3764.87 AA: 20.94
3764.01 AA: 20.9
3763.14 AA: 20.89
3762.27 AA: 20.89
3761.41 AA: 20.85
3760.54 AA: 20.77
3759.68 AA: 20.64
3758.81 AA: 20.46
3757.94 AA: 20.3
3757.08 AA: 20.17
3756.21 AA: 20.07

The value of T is 1.78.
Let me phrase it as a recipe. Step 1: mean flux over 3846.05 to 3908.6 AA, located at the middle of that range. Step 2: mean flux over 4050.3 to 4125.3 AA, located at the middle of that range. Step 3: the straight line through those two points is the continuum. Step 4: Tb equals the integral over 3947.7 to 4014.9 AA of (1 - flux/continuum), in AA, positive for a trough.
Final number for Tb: -0.97 AA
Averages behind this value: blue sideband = 21.8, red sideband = 36.8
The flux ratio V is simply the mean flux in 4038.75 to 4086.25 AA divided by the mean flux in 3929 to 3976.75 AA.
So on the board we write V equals 1.78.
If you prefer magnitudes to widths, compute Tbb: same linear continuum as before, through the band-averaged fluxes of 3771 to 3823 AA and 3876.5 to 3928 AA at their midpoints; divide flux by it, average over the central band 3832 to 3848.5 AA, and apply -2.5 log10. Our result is 0.35 mag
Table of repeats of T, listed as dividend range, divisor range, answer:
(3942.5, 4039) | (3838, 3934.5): 1.54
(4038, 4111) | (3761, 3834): 1.97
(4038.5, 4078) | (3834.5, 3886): 2.08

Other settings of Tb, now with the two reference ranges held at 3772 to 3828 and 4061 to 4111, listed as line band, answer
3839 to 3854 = 3.6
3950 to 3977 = 7.2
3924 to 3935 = 4.5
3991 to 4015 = -3.7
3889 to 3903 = 1.1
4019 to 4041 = -3.2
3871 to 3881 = 1.9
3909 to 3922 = 0.1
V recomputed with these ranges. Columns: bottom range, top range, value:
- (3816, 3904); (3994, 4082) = 1.88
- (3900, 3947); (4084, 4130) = 1.63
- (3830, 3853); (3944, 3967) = 1.42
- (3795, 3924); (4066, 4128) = 1.73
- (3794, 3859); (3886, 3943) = 1.21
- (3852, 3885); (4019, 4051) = 1.85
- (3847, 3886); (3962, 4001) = 1.39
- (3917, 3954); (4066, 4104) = 1.72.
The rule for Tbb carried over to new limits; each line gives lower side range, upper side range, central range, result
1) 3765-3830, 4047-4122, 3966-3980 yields 0.42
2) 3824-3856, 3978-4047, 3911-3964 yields 0.23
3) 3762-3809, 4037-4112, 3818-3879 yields 0.36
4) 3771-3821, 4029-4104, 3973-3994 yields 0.04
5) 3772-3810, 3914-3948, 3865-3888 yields 0.05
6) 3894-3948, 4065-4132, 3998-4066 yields -0.19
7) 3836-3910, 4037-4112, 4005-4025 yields -0.19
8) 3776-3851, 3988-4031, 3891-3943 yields 0.26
